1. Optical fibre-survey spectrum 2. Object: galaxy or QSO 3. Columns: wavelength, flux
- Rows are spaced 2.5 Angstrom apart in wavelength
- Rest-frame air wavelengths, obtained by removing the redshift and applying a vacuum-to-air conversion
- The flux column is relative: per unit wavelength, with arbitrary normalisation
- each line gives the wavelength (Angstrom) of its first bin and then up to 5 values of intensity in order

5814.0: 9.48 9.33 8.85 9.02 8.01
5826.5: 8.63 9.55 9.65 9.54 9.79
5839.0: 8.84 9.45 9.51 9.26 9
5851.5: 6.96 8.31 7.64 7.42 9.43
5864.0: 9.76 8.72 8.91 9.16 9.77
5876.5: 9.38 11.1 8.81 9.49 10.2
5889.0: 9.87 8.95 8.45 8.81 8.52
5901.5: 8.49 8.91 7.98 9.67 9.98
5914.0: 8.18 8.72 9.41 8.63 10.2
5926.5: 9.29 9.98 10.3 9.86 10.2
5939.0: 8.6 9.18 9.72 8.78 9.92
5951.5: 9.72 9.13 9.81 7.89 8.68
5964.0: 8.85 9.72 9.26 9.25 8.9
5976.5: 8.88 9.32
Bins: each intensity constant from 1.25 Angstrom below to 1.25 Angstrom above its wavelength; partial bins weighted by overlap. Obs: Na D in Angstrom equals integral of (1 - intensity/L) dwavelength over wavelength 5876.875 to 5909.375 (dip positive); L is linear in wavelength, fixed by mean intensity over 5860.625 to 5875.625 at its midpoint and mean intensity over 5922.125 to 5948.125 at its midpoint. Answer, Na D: 0.8 Angstrom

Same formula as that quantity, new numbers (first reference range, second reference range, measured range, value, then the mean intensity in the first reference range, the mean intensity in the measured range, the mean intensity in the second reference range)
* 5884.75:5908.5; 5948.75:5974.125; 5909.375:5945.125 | -1.56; 8.95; 9.45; 9.18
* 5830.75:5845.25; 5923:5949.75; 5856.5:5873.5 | 1.18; 9.46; 8.85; 9.63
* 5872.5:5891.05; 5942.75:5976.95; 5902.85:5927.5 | 1.08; 9.76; 9.1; 9.19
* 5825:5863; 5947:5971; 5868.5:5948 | -2.16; 8.87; 9.3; 9.21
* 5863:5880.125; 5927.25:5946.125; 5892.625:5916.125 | 1.98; 9.53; 8.78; 9.64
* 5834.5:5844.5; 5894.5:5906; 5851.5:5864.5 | 1.23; 9.4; 8.29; 8.62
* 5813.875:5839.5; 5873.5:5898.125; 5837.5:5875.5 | 1.98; 9.15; 8.82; 9.46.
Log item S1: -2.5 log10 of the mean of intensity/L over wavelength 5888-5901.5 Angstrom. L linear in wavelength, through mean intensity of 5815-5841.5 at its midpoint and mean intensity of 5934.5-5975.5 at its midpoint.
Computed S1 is 0.04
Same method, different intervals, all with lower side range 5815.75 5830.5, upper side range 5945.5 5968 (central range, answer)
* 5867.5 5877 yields -0.03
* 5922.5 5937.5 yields -0.09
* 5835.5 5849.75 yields -0.04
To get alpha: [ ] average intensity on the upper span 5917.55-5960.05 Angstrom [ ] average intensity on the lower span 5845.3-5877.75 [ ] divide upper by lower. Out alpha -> 1.08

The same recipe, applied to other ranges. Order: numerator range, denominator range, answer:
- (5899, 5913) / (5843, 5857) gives 1.06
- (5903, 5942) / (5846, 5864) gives 1.12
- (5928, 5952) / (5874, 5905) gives 1.04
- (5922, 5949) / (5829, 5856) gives 1.06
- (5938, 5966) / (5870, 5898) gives 0.97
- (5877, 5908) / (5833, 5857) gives 1.03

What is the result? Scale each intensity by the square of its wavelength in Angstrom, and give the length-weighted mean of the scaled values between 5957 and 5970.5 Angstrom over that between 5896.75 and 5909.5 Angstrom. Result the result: 1.1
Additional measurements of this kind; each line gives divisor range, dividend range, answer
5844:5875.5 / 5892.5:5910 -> 1.01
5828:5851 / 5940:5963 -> 1.02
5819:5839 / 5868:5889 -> 1.07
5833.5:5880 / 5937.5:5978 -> 1.05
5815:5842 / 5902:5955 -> 1.06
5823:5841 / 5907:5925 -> 1.03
